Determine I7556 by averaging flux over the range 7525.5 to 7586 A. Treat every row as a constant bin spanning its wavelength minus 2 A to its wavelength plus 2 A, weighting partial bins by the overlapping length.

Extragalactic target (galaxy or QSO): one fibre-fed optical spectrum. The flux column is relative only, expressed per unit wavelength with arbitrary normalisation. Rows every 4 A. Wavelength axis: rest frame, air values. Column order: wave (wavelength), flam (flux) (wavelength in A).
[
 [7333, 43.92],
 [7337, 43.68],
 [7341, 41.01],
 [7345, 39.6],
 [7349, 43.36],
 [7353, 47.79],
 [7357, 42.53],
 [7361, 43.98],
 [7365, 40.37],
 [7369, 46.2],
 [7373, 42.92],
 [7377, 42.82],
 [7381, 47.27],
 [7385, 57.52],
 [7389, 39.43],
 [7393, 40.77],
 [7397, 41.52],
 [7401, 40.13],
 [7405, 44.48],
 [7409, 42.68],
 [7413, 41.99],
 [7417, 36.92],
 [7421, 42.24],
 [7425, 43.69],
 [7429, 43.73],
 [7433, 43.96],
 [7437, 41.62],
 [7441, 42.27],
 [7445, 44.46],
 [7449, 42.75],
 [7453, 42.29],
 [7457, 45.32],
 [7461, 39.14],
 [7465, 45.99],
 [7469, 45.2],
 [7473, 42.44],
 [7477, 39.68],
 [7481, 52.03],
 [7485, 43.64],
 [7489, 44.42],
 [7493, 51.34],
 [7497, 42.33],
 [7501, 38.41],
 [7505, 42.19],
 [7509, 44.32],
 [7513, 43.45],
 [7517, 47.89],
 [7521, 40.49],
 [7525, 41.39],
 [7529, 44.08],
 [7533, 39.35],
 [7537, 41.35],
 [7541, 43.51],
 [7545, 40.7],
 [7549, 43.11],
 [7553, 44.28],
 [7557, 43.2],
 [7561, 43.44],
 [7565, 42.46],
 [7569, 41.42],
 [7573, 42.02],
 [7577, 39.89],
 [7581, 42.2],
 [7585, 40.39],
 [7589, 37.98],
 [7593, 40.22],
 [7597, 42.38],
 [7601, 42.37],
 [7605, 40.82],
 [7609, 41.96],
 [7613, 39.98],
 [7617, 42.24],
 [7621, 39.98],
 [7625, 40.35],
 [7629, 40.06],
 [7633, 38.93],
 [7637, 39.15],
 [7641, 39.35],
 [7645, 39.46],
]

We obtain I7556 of 42.1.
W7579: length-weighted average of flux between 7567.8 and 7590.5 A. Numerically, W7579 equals 40.7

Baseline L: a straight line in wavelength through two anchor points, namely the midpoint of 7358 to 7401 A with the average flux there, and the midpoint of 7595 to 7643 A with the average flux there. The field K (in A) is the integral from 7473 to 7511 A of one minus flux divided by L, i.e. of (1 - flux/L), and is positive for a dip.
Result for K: -1.5 A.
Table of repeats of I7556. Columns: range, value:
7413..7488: 43.2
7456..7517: 44.1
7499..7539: 42.3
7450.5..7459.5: 43.5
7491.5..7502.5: 43.9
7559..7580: 41.9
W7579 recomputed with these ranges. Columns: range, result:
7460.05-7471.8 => 43.8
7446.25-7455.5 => 42.8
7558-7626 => 41.2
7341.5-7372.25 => 43.3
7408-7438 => 42.1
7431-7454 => 42.9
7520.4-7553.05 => 42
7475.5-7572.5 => 43.3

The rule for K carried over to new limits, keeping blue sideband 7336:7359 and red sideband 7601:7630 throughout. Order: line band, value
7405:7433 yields 0.1 A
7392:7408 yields 0.3 A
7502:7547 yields -1.0 A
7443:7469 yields -0.8 A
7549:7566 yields -0.8 A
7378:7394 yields -1.4 A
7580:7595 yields 0.4 A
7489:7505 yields -0.8 A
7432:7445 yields -0.2 A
